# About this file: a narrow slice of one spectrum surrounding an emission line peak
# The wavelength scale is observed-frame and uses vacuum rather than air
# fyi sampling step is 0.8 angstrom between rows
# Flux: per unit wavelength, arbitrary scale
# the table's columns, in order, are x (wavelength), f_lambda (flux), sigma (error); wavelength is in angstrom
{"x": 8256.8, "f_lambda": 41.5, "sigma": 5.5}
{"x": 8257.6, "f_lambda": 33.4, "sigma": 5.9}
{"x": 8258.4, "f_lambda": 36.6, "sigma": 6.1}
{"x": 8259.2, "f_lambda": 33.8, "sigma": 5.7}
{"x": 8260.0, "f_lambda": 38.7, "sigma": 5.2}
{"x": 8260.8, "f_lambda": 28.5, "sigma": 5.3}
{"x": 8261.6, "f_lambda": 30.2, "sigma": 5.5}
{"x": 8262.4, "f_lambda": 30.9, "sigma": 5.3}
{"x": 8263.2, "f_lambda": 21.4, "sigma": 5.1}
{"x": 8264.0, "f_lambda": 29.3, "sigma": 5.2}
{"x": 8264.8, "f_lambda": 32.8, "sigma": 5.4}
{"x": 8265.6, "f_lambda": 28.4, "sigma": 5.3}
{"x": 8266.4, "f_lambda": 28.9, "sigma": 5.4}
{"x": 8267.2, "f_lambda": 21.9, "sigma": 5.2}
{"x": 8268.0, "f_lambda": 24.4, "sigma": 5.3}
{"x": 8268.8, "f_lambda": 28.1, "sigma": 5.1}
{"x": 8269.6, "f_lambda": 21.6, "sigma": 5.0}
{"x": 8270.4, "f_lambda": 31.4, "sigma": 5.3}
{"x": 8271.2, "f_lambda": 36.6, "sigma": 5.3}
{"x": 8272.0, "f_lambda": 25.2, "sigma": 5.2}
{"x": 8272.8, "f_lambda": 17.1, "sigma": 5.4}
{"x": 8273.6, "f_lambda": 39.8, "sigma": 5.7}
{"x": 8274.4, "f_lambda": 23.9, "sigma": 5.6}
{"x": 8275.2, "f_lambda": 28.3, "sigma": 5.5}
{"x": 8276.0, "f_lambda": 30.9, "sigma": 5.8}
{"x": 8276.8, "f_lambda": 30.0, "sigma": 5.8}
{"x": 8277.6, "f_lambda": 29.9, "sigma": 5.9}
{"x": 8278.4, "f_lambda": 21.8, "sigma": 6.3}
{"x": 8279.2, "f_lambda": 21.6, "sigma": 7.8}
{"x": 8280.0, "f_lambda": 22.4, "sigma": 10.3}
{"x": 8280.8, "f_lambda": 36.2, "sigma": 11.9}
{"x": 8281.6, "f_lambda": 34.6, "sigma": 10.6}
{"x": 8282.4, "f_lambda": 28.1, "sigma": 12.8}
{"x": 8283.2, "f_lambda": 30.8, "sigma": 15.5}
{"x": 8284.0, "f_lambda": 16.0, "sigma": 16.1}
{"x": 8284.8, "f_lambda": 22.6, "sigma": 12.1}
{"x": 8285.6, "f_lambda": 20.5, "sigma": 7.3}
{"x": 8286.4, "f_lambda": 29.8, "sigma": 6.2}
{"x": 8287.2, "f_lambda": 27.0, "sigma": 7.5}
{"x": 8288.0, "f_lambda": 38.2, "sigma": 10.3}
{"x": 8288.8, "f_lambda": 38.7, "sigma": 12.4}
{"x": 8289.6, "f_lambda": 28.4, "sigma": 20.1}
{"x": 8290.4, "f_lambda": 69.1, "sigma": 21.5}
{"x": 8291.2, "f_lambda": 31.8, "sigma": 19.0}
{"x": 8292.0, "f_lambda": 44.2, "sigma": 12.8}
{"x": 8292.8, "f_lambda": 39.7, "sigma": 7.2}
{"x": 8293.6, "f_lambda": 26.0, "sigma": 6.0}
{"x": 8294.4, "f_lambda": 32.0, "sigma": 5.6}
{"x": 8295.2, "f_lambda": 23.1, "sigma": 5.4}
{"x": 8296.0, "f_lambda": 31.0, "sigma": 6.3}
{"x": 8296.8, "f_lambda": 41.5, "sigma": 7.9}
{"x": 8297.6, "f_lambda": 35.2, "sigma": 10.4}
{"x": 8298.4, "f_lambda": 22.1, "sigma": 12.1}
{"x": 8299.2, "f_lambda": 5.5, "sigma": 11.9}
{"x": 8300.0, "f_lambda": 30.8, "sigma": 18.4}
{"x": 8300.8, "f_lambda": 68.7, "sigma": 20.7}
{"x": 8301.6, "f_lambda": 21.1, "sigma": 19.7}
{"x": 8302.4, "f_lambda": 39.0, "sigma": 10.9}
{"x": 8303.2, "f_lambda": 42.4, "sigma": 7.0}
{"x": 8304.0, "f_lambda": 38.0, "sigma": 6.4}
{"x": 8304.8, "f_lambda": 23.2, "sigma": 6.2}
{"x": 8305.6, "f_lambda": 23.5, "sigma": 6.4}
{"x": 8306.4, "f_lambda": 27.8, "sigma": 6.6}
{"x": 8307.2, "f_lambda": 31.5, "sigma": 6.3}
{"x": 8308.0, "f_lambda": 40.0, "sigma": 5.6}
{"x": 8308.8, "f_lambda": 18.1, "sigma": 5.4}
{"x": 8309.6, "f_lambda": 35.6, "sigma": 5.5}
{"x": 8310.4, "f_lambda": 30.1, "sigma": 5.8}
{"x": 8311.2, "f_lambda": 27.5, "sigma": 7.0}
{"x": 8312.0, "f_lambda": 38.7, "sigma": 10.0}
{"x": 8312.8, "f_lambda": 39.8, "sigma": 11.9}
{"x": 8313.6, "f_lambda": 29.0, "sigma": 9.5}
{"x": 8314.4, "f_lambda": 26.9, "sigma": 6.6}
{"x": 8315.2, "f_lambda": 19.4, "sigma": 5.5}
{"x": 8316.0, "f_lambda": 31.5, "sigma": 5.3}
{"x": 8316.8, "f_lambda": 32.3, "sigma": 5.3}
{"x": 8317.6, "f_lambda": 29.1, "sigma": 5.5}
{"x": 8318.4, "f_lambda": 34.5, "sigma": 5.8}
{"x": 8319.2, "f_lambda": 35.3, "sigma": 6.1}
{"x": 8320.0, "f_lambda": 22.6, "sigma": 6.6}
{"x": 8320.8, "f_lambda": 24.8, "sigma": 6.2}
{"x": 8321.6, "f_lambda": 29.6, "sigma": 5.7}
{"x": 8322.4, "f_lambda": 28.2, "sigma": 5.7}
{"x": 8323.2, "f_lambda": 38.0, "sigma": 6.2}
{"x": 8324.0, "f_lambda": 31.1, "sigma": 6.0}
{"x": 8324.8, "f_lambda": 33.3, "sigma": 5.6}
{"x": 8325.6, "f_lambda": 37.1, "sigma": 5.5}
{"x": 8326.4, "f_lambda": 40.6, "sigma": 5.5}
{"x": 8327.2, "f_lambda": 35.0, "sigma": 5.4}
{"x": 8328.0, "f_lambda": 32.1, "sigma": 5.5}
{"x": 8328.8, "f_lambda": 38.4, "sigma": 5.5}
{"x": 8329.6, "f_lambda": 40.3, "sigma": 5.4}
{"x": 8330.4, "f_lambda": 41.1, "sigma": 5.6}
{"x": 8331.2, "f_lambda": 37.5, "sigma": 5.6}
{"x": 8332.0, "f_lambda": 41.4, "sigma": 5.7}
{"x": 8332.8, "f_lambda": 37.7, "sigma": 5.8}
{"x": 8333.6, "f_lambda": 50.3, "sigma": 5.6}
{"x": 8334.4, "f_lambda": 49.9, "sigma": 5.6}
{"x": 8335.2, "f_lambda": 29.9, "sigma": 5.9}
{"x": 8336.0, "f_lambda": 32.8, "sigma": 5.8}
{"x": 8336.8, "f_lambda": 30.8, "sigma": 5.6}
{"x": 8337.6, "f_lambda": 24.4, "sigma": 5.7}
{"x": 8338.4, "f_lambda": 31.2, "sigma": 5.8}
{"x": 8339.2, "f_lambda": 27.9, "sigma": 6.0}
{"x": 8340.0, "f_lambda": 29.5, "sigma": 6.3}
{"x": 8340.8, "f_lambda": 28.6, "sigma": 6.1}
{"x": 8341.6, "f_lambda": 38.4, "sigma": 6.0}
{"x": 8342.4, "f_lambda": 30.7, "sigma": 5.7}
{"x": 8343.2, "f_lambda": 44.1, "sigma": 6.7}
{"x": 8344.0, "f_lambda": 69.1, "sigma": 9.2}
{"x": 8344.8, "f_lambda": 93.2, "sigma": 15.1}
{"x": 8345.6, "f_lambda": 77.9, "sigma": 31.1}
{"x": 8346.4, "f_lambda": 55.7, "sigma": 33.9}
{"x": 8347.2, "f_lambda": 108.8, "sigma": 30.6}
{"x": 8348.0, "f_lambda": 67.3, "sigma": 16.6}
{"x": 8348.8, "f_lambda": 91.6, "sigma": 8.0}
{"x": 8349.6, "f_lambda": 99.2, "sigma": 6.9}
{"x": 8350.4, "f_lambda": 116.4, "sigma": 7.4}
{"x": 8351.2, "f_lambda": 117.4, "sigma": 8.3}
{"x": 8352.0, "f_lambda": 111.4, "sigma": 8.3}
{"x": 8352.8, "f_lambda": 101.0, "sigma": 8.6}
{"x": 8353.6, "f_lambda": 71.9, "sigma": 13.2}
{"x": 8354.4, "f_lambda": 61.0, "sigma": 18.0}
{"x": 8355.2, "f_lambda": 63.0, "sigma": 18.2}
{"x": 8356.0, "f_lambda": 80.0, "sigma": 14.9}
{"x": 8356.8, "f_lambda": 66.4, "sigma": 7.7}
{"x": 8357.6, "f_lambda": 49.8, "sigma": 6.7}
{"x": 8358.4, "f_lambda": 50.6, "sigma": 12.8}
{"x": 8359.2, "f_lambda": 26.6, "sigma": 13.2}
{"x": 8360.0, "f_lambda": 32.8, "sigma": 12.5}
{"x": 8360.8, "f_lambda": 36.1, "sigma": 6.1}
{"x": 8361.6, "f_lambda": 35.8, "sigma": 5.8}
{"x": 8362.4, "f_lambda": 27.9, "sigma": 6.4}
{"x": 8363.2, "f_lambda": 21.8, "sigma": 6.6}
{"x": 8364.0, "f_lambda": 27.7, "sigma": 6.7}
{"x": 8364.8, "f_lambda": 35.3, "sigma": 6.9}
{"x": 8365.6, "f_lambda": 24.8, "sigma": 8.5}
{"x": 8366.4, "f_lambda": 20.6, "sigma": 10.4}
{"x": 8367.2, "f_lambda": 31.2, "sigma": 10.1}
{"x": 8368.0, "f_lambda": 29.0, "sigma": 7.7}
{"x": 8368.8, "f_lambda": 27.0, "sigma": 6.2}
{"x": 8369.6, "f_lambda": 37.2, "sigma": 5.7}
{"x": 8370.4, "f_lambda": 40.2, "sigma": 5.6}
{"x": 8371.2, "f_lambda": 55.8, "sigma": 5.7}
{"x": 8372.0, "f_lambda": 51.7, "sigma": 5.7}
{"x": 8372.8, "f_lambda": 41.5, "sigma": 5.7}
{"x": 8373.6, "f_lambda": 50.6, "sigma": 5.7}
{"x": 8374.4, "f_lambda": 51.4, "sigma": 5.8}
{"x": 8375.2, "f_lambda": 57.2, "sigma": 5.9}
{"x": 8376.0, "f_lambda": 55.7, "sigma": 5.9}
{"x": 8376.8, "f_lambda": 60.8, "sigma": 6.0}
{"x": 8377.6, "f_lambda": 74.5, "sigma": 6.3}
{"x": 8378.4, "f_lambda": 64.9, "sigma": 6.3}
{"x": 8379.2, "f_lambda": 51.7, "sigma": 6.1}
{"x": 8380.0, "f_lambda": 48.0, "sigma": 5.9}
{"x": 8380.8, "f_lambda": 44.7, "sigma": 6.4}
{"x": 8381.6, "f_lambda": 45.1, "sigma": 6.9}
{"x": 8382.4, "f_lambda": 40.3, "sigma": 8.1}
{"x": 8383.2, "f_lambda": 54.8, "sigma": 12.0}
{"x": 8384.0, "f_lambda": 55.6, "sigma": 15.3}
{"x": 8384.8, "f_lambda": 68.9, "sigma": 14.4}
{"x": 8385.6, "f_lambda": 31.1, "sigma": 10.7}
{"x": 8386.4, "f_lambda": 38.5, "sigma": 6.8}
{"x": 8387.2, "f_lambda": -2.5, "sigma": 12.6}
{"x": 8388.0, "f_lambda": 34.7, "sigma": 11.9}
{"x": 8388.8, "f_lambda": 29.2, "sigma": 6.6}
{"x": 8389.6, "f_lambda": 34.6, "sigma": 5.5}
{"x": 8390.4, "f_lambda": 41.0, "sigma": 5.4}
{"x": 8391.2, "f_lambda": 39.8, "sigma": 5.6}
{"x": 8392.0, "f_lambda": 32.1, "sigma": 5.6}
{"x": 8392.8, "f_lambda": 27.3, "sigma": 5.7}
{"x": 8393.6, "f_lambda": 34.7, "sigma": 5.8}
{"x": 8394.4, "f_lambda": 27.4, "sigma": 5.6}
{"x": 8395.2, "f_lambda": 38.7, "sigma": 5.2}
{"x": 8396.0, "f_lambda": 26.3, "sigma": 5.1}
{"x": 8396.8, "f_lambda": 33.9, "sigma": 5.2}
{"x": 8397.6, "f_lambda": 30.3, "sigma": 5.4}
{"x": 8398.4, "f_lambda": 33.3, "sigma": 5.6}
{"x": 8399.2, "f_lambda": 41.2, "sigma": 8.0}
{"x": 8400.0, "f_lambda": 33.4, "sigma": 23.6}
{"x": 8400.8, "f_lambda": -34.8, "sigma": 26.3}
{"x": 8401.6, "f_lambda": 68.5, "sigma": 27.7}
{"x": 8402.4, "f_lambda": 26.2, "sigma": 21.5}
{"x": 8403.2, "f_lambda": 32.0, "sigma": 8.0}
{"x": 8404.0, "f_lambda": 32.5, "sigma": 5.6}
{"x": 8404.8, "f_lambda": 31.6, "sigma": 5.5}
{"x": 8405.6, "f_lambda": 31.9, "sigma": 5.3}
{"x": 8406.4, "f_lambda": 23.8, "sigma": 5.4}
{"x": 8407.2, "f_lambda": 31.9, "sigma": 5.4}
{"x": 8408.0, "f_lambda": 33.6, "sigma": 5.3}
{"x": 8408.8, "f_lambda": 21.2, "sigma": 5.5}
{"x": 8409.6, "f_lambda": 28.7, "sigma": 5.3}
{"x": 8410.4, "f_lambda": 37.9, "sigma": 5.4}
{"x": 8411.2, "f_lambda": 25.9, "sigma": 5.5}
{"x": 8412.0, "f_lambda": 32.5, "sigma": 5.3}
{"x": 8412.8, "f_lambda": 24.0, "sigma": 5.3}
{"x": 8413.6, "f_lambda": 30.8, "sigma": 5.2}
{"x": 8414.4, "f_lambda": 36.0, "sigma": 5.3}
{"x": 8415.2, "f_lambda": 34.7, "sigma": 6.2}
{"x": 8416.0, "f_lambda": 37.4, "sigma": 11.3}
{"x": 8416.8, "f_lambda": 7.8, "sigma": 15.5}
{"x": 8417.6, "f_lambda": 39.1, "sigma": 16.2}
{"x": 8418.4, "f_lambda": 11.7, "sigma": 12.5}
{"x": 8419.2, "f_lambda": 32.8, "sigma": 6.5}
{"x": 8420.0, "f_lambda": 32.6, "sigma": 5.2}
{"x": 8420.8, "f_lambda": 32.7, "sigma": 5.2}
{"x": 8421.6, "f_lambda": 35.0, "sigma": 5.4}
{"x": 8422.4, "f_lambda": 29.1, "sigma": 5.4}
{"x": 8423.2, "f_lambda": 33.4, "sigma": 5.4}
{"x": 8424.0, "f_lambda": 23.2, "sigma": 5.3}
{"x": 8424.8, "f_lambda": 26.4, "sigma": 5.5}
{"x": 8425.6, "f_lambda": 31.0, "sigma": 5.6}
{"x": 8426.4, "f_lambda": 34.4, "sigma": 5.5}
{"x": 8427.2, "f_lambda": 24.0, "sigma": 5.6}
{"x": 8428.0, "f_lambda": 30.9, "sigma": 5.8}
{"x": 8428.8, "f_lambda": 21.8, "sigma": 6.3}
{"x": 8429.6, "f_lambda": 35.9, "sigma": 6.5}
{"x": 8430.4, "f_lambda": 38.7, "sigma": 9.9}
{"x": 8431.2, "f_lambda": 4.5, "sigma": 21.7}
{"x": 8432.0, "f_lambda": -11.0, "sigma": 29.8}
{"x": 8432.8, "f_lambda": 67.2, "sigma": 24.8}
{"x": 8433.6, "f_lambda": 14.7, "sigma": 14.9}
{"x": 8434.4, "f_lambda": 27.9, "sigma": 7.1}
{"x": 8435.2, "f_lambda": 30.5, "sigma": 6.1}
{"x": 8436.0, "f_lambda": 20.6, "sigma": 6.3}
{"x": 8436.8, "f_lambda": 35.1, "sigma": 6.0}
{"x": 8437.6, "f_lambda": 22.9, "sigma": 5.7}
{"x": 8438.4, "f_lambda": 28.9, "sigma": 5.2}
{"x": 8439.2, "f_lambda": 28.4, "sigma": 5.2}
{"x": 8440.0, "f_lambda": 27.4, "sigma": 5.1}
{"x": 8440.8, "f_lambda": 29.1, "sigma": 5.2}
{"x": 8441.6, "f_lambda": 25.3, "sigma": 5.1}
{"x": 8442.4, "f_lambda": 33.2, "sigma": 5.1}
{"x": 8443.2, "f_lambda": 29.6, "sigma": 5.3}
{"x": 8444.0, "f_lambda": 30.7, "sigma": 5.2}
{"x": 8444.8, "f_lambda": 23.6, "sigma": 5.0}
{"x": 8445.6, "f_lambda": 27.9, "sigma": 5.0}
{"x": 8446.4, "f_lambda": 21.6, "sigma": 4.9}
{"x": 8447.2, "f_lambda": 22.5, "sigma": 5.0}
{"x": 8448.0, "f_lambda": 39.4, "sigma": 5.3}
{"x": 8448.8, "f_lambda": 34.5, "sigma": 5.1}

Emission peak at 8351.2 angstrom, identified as Halpha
